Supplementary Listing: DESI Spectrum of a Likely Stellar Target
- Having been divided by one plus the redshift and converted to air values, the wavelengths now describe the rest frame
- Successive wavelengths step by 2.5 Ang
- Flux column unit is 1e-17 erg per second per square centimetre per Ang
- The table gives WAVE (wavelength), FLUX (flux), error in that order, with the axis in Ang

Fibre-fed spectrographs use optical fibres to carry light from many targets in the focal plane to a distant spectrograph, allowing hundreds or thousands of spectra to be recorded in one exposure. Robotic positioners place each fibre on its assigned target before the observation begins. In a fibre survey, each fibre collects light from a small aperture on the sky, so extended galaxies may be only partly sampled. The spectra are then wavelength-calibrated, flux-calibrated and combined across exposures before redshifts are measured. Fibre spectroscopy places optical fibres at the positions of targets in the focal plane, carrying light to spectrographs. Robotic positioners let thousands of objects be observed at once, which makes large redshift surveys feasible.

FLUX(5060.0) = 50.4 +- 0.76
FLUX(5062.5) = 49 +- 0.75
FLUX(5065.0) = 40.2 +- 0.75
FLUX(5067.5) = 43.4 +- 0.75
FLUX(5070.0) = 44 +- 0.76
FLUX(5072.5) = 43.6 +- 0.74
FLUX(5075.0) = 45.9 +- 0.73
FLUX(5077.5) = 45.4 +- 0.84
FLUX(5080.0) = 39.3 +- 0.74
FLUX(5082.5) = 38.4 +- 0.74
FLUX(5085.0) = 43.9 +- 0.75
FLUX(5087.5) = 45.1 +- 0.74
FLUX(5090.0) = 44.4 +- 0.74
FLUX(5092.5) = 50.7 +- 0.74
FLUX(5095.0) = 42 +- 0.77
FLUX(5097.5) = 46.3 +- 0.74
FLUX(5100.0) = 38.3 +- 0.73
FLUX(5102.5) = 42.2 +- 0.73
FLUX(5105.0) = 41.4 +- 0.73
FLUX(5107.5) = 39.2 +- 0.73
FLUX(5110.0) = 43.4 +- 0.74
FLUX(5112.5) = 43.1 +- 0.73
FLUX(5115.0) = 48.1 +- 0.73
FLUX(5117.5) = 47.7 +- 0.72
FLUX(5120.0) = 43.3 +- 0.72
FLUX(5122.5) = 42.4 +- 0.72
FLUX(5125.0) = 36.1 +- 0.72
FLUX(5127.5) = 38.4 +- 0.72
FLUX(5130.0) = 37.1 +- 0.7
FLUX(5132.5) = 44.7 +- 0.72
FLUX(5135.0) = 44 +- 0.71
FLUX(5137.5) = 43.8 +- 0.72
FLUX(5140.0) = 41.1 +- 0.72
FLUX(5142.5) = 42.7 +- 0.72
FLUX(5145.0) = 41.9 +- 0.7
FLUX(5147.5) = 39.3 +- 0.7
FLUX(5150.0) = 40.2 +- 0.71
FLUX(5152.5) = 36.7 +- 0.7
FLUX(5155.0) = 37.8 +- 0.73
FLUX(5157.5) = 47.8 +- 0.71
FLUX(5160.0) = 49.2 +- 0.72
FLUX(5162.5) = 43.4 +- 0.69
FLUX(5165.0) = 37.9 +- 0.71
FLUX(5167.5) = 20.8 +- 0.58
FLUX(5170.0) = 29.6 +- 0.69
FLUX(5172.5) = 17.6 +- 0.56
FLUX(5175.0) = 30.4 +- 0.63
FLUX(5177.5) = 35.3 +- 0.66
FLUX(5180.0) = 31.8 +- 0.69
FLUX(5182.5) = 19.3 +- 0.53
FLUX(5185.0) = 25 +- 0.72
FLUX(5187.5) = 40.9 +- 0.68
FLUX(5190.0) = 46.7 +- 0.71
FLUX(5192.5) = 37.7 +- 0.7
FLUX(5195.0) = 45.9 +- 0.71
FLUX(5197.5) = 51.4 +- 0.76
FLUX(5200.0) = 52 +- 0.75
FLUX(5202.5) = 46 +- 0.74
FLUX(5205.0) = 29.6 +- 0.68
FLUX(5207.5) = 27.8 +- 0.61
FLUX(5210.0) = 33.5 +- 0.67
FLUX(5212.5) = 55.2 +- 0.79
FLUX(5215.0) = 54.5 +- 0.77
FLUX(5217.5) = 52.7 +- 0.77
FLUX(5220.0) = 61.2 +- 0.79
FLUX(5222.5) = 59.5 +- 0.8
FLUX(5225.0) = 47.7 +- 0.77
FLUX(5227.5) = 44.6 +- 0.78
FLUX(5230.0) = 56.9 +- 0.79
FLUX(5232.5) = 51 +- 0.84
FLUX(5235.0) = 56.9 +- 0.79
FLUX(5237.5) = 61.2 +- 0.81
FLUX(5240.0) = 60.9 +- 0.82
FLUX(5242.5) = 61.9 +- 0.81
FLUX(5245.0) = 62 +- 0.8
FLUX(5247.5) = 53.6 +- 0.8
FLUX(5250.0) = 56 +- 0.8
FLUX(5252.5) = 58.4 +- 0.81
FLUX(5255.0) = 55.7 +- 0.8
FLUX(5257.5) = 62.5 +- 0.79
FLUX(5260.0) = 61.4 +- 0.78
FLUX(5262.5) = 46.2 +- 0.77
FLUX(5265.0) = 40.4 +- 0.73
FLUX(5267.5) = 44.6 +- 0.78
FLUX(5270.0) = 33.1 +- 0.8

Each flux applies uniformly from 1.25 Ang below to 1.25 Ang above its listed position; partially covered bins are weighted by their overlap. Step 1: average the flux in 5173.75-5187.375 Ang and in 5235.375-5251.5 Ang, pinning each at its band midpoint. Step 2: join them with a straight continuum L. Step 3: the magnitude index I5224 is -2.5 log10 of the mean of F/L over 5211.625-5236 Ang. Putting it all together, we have -0.093 mag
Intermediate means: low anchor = 29.4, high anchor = 59.1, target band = 54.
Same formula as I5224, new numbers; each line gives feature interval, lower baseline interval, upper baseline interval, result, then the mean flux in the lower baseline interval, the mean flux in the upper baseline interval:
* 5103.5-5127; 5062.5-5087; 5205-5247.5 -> 0.07 mag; 43.1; 52.3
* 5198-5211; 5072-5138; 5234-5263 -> 0.35 mag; 42.9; 58.4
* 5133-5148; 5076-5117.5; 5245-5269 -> 0.09 mag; 43.4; 53.4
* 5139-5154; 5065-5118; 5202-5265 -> 0.17 mag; 43.5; 52.5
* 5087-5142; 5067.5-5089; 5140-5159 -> -0.02 mag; 43.2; 41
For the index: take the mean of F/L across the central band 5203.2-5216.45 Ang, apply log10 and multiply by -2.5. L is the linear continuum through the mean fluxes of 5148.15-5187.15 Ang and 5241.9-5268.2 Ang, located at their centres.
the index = 0.09 mag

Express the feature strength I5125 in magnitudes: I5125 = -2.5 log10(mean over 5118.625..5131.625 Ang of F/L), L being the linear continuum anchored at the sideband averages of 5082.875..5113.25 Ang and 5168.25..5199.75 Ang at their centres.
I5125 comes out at 0.02 mag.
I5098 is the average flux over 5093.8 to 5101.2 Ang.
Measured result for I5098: 42.2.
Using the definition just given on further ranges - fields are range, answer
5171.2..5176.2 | 24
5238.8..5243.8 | 61.4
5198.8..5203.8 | 48.8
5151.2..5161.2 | 42.8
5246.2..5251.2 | 54.9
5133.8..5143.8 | 42.9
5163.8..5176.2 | 27.2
